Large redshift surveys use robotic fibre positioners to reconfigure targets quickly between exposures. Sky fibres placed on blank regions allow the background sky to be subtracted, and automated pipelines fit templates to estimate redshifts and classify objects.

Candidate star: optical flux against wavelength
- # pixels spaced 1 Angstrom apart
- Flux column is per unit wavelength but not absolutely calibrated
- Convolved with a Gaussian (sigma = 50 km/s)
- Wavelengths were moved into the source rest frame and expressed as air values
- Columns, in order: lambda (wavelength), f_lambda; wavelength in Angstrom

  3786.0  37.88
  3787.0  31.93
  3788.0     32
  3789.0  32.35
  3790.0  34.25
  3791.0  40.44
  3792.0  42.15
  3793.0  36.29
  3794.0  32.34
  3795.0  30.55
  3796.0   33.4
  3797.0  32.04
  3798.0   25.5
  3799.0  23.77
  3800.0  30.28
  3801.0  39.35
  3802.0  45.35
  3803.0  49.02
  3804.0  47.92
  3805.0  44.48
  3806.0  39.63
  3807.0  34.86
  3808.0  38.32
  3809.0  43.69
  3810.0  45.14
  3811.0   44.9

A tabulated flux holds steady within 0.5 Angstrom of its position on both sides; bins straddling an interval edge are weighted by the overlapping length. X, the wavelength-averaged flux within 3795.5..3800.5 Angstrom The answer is 29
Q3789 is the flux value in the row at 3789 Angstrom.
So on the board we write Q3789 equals 32.35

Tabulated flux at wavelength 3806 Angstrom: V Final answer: 39.63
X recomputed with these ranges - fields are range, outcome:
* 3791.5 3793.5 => 39.2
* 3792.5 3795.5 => 33.1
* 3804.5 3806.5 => 42.1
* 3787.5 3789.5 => 32.2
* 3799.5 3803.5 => 41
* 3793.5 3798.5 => 30.8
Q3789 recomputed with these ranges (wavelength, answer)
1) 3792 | 42.15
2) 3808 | 38.32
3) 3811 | 44.9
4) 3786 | 37.88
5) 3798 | 25.5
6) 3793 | 36.29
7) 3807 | 34.86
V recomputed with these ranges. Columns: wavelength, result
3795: 30.55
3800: 30.28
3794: 32.34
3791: 40.44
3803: 49.02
